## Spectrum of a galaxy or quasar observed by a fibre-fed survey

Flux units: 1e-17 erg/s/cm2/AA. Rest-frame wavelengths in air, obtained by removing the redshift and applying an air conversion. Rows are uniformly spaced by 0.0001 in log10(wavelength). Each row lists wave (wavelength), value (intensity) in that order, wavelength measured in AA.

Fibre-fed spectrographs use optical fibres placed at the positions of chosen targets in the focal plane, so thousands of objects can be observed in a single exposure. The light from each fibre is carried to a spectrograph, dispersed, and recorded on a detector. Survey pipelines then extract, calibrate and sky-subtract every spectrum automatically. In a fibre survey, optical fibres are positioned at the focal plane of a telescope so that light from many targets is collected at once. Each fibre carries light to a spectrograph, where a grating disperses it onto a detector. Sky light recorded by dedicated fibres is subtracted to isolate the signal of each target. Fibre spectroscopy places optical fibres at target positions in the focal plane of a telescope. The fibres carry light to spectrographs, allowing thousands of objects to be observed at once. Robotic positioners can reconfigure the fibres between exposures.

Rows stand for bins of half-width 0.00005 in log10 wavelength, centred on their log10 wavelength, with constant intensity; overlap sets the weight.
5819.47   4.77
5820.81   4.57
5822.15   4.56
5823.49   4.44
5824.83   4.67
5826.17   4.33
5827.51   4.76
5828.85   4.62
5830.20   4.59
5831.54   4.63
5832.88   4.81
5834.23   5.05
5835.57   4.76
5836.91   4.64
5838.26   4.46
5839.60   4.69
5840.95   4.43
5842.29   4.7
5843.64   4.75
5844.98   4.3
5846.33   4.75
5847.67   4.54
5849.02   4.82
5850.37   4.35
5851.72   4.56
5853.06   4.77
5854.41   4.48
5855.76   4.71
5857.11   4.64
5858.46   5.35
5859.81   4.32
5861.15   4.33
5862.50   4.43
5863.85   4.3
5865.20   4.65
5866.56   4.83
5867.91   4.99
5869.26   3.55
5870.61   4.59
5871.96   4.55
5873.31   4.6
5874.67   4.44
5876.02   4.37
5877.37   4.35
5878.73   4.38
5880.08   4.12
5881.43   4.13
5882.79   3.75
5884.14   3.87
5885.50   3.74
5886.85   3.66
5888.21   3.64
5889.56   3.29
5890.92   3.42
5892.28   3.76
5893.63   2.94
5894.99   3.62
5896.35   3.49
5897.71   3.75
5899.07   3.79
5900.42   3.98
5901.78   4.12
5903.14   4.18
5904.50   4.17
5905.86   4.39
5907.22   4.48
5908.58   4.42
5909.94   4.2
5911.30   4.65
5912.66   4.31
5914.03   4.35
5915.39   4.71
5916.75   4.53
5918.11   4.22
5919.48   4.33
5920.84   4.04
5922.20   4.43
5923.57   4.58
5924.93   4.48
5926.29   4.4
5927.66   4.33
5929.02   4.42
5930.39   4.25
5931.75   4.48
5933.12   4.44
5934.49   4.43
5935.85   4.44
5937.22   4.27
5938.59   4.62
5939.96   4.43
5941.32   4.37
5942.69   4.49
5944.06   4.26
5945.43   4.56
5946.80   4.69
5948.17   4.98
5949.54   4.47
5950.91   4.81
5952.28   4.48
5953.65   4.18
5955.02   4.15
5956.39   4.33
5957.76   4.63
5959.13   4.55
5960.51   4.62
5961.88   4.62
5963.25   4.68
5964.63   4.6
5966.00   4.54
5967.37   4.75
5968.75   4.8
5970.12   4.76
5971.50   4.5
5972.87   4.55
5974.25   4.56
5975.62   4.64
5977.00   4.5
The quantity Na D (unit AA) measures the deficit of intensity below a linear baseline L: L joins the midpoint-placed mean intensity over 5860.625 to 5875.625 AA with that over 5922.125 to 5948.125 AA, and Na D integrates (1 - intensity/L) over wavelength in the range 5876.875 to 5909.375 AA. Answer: 4.2 AA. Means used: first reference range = 4.48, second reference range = 4.45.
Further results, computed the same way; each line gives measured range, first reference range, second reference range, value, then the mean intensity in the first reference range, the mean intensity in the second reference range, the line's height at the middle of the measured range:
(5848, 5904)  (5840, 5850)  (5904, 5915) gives 3.9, 4.61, 4.38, 4.5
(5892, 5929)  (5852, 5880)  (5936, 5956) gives 2.6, 4.52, 4.48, 4.5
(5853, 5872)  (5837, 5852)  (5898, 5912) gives -0.4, 4.58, 4.23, 4.47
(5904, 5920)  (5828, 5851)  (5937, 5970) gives 0.6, 4.64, 4.54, 4.58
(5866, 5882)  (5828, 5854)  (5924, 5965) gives 0.6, 4.64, 4.48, 4.59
